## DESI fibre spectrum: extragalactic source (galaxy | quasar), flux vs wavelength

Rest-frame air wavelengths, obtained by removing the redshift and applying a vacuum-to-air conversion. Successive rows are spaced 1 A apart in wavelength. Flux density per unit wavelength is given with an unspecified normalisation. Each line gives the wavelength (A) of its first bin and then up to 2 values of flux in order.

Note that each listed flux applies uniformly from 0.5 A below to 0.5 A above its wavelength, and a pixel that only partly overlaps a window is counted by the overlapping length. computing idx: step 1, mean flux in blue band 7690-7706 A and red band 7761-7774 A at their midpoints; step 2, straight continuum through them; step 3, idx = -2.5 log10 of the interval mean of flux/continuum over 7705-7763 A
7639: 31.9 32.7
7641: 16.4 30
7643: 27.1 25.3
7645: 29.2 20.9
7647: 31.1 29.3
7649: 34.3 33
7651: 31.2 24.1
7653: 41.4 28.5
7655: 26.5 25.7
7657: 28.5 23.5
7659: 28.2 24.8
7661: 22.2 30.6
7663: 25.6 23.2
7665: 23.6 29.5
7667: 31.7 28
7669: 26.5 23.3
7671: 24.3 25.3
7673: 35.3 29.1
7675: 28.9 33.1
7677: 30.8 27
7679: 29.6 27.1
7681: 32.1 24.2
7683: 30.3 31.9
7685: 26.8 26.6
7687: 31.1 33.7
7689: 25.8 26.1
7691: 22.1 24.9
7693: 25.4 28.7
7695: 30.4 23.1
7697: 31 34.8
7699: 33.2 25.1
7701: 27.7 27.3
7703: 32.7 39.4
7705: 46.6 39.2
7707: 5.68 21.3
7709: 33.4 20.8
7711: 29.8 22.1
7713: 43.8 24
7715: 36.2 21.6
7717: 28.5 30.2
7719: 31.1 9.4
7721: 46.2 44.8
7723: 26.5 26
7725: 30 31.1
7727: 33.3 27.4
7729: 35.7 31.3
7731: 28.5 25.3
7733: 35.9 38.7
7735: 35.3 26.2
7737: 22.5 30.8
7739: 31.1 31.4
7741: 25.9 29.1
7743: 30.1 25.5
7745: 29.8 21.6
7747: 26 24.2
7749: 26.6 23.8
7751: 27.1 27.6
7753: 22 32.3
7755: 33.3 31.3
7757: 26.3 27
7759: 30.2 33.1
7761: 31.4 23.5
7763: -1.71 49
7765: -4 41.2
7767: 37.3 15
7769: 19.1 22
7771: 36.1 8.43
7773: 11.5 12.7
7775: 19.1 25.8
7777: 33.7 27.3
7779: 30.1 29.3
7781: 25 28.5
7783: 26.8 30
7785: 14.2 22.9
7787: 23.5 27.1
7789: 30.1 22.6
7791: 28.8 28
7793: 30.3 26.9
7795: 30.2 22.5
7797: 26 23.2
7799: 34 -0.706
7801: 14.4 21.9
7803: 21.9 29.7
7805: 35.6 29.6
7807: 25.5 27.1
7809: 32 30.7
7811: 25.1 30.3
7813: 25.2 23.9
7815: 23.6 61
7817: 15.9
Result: -0.12 mag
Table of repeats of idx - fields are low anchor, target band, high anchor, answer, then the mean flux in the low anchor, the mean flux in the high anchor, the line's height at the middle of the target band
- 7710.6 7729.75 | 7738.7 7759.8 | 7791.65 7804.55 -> 0.01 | 30.4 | 23.7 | 27.9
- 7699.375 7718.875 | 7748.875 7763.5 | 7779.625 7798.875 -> 0.05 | 29.3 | 26.2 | 27.5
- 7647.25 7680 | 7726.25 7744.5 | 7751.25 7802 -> -0.16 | 28.3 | 24.9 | 26.1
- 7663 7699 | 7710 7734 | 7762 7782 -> -0.17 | 28.2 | 23.1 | 25.9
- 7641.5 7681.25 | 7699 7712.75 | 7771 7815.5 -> -0.07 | 28.2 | 25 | 27.1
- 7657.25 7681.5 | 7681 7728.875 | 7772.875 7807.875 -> -0.09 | 27.6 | 25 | 26.9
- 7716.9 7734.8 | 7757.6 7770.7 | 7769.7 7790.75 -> 0.06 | 31.2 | 24.2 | 26.3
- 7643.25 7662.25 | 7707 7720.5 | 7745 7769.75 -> 0.03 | 28.3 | 26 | 27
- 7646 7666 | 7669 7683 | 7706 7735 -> 0.00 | 28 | 29.5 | 28.5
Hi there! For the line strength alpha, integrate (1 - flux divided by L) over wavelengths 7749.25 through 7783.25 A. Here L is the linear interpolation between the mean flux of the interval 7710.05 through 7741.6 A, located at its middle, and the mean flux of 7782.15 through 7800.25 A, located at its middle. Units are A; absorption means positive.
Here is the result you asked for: 2.26 A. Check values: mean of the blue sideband 30.2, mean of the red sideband 25.2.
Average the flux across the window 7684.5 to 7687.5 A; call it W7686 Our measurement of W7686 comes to 28.2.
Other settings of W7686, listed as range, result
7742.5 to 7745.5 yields 28.5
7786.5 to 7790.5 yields 25.8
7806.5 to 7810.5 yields 28.8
